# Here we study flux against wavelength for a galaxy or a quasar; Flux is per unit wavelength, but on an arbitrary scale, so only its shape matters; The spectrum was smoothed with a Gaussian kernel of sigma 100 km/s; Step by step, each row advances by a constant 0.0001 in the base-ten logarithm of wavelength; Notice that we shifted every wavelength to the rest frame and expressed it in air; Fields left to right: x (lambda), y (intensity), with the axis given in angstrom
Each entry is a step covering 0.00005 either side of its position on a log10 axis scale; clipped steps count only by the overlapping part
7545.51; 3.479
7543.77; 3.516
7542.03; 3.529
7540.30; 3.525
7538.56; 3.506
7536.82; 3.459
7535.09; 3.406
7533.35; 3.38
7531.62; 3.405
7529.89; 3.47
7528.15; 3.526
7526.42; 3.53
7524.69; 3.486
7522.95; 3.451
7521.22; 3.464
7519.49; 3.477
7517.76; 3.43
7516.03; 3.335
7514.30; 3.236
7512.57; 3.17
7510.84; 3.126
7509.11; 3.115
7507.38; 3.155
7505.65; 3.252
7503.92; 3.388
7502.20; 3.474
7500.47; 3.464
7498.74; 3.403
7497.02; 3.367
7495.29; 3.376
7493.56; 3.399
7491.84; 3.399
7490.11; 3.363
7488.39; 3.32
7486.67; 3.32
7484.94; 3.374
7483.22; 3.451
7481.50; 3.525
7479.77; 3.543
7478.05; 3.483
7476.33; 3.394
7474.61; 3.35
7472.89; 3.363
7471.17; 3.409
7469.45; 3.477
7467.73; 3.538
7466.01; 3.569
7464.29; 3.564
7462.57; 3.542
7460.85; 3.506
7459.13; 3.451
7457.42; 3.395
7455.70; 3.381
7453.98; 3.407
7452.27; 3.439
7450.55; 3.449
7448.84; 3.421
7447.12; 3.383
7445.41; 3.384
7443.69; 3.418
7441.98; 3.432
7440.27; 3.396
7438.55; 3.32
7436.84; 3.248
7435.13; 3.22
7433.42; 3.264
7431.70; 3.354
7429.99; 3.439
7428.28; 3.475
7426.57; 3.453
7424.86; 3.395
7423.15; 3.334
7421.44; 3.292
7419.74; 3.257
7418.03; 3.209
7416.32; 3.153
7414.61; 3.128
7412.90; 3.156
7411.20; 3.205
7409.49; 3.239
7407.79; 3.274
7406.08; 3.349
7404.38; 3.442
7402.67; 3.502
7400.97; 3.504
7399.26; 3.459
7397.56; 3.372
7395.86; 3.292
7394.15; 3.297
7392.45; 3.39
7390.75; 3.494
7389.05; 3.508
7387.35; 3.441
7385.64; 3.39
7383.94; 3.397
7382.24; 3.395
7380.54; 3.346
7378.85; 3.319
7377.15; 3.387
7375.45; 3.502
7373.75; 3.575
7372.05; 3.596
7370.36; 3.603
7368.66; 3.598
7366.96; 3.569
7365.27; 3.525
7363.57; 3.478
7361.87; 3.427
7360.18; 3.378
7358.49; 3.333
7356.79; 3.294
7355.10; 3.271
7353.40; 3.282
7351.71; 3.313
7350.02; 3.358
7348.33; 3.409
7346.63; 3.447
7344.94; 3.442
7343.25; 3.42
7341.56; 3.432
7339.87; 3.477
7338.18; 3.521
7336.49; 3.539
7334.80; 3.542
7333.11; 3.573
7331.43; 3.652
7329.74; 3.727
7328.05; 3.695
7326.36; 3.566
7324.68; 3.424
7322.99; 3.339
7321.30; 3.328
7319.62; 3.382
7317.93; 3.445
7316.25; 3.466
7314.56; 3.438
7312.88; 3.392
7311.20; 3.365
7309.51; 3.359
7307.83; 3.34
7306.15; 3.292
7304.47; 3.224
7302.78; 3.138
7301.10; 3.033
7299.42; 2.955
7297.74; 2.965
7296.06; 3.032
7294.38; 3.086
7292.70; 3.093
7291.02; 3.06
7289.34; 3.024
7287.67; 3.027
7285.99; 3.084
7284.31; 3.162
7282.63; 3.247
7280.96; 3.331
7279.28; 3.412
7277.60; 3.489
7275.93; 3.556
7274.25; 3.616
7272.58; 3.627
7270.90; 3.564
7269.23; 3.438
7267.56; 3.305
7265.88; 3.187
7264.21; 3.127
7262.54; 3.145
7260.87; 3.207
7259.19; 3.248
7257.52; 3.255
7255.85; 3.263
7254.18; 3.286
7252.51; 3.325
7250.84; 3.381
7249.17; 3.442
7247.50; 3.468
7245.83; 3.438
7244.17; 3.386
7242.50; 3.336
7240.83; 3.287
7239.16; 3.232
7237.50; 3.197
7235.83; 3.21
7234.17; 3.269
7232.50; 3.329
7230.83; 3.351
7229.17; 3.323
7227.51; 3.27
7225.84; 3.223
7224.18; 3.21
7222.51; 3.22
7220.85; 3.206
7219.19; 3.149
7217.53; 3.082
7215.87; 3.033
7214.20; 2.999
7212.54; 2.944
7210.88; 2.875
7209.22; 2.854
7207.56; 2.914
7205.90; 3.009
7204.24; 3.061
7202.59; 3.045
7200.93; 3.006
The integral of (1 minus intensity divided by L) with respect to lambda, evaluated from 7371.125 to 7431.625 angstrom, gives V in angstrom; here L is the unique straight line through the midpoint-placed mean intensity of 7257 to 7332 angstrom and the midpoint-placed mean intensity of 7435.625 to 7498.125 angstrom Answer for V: 0.11 angstrom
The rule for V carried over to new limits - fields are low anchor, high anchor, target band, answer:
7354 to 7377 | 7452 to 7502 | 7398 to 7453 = 1.7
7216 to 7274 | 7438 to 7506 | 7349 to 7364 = 0.1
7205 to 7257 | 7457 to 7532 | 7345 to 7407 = -2.0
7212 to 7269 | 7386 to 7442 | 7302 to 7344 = -1.9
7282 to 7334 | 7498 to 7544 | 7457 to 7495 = -0.8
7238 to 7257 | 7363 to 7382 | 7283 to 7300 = 1.7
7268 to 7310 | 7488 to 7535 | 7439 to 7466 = -0.8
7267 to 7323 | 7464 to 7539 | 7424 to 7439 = 0.0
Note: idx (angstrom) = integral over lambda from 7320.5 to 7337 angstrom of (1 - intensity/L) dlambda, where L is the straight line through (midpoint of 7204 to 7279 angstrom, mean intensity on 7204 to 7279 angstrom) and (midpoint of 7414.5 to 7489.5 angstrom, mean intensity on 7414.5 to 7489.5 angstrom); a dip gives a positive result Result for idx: -1.1 angstrom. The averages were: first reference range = 3.25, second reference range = 3.39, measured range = 3.54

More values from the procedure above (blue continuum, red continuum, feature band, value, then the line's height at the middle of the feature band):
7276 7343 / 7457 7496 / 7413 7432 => 0.5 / 3.4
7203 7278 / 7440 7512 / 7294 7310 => 0.7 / 3.29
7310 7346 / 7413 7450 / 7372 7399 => -0.1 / 3.4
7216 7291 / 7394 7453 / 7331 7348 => -0.9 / 3.32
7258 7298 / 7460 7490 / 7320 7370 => -2.1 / 3.32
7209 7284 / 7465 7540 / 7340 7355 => -0.3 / 3.33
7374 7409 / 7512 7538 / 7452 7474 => -0.3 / 3.41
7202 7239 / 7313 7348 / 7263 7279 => -0.6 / 3.29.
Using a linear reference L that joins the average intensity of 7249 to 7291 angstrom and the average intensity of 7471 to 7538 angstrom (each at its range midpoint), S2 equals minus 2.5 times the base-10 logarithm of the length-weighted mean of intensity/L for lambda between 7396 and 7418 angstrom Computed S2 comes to 0.01 mag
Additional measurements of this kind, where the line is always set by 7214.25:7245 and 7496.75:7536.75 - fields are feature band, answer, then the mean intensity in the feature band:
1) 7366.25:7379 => -0.07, 3.53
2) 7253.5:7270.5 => 0.00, 3.25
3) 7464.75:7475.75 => -0.03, 3.45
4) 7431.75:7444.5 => 0.00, 3.33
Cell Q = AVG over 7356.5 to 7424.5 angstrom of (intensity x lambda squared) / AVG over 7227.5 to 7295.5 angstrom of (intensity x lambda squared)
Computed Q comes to 1.1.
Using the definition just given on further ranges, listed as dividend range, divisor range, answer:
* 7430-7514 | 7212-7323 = 1.10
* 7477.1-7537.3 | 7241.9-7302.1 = 1.11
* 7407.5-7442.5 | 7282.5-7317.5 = 1.07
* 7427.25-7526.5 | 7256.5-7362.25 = 1.06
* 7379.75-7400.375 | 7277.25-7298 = 1.11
